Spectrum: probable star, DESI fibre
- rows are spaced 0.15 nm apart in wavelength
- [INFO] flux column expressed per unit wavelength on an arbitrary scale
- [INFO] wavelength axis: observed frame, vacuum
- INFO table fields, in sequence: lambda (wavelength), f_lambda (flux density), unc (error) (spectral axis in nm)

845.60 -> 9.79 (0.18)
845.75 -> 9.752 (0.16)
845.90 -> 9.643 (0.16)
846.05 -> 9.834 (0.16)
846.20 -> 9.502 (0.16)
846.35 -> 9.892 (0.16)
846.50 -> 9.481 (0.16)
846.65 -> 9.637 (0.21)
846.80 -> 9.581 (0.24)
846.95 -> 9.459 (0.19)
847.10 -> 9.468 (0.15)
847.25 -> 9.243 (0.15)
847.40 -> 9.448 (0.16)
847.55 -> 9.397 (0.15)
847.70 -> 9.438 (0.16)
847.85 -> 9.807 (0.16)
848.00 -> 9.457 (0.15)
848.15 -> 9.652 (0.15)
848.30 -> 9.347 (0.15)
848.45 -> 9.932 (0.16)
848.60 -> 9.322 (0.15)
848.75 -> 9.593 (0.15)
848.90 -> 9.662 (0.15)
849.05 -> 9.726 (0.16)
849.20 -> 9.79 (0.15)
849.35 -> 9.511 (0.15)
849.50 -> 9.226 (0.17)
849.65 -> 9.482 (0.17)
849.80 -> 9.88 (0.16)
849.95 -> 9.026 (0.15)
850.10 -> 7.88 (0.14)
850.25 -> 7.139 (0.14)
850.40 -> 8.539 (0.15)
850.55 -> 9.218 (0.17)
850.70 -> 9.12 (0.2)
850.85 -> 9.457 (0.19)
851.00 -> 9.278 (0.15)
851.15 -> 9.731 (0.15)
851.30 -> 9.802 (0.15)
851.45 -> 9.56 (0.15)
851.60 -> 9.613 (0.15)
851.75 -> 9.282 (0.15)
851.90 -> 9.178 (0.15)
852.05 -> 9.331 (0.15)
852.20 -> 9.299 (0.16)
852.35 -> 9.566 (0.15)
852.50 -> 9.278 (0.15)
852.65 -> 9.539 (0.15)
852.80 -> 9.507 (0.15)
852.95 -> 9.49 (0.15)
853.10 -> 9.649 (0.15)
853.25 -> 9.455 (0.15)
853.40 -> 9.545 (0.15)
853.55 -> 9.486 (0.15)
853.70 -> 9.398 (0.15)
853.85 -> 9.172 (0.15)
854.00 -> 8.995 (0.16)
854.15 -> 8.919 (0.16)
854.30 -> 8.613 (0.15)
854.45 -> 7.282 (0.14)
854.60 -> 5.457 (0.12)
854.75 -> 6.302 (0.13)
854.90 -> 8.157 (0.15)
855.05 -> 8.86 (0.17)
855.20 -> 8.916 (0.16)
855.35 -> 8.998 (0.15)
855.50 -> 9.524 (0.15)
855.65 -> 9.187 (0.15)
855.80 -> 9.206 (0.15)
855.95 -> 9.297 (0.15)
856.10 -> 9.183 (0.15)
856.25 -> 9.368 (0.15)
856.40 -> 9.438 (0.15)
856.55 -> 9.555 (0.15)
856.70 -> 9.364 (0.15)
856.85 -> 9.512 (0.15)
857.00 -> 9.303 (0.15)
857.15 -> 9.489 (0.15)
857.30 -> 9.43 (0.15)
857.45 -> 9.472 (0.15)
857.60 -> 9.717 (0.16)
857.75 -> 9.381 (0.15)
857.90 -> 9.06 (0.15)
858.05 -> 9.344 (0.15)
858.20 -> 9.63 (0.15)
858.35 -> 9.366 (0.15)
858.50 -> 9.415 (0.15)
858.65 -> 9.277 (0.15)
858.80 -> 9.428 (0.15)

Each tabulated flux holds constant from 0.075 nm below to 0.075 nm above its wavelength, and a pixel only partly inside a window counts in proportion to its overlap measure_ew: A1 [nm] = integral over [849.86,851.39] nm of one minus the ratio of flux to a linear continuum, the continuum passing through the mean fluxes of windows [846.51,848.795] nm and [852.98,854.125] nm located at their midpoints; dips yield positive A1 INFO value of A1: 0.08 nm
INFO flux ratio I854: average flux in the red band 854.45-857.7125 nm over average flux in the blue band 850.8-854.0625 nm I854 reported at 0.9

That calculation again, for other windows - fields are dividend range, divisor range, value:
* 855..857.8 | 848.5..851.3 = 1.01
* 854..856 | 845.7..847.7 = 0.88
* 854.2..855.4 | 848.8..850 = 0.82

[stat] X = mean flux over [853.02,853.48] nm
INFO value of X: 9.55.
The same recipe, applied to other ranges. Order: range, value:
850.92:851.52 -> 9.59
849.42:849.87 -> 9.53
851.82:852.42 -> 9.34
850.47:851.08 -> 9.27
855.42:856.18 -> 9.28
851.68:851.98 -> 9.23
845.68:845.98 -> 9.7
